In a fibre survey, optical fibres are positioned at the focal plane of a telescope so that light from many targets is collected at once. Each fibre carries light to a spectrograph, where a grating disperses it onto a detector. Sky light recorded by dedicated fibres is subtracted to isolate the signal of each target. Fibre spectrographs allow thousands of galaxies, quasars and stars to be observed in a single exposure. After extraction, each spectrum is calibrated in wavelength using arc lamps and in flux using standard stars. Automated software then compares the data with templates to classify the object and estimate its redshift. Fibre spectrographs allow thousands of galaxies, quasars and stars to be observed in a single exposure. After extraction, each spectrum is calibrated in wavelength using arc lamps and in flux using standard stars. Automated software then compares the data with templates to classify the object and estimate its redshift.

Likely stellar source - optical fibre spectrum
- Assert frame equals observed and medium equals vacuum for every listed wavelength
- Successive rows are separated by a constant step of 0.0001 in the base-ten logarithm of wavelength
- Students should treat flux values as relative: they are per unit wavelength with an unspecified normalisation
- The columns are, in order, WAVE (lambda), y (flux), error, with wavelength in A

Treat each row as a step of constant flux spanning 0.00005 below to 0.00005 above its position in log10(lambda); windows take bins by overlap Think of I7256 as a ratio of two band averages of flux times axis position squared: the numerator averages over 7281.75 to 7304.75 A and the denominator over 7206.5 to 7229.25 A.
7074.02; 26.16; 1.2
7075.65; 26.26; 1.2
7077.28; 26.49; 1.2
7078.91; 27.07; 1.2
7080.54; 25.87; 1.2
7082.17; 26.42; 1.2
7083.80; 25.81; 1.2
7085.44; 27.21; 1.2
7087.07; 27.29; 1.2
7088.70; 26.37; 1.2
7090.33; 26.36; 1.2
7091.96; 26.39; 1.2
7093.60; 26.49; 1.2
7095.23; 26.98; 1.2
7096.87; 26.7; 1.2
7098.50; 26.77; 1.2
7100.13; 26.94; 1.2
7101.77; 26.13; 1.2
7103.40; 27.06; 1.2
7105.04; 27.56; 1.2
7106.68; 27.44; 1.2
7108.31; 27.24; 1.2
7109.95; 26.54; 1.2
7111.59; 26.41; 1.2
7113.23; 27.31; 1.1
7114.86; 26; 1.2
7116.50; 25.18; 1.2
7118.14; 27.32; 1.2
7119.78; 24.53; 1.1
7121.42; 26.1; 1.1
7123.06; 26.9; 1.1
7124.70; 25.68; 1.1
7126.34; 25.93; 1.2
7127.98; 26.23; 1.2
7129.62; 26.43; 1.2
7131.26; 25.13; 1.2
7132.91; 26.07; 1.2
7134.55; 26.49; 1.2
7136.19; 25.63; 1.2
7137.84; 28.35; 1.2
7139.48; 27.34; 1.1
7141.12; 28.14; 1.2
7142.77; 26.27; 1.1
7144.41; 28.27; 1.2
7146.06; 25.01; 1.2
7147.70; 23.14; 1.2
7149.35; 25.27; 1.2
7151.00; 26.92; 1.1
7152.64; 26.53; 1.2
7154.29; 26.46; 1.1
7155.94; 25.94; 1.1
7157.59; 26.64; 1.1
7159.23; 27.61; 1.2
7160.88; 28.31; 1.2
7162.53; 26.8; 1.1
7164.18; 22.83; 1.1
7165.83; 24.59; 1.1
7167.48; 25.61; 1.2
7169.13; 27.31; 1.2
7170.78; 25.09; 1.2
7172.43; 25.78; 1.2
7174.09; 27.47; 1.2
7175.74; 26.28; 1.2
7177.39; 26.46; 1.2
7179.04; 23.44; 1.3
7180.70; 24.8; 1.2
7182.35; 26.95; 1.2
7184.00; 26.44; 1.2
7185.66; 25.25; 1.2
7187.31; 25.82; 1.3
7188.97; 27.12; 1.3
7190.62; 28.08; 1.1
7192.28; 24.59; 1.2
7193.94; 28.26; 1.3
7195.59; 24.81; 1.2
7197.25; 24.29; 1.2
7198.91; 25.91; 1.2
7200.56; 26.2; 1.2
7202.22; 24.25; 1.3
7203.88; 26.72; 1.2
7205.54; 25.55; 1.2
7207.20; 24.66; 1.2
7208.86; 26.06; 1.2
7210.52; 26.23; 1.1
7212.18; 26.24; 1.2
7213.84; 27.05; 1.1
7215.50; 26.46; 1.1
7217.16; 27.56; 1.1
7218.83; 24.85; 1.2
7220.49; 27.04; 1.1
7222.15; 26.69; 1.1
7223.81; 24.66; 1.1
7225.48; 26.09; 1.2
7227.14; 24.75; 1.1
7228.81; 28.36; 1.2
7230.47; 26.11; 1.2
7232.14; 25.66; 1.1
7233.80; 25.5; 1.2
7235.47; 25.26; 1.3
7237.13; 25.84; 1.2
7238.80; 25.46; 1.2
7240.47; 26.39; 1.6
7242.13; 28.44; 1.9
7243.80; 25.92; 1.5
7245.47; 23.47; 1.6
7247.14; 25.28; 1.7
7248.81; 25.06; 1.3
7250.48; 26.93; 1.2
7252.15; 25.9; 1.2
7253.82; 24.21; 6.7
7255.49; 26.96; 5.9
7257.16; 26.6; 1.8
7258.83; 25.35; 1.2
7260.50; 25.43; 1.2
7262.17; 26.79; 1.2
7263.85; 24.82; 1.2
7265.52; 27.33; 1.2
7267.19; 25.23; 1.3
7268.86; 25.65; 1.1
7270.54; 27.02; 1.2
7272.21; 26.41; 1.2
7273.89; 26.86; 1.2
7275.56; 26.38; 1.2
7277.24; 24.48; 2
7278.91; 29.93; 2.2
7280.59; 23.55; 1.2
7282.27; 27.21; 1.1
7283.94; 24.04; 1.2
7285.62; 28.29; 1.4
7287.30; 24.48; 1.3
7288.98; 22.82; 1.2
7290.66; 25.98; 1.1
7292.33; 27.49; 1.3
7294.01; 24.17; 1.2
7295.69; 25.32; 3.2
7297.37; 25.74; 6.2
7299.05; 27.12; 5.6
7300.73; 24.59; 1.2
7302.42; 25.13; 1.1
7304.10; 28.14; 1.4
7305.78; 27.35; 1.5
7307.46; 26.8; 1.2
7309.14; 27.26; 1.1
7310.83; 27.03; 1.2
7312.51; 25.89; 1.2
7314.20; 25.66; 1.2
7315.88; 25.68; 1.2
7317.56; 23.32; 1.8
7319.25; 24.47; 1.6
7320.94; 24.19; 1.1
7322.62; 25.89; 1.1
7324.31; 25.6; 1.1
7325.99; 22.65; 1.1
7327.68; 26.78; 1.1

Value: 1.00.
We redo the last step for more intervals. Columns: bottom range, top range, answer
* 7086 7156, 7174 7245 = 1.01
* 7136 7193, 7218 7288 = 1.02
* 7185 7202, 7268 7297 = 1.02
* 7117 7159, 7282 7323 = 1.03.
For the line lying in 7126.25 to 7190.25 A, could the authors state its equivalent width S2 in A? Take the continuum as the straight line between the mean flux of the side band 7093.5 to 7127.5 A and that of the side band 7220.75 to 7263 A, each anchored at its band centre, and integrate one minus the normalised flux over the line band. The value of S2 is 0.3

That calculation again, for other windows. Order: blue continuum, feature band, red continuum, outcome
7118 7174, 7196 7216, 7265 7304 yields 0.2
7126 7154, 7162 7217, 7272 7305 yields 0.6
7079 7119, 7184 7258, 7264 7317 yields 0.9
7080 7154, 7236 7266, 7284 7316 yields 0.3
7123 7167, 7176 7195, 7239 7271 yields 0.0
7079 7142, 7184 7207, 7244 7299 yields 0.2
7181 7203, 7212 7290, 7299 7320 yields 0.0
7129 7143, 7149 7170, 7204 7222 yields 0.2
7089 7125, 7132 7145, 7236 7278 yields -0.3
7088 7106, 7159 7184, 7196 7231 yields 0.3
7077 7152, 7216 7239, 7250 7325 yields 0.1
